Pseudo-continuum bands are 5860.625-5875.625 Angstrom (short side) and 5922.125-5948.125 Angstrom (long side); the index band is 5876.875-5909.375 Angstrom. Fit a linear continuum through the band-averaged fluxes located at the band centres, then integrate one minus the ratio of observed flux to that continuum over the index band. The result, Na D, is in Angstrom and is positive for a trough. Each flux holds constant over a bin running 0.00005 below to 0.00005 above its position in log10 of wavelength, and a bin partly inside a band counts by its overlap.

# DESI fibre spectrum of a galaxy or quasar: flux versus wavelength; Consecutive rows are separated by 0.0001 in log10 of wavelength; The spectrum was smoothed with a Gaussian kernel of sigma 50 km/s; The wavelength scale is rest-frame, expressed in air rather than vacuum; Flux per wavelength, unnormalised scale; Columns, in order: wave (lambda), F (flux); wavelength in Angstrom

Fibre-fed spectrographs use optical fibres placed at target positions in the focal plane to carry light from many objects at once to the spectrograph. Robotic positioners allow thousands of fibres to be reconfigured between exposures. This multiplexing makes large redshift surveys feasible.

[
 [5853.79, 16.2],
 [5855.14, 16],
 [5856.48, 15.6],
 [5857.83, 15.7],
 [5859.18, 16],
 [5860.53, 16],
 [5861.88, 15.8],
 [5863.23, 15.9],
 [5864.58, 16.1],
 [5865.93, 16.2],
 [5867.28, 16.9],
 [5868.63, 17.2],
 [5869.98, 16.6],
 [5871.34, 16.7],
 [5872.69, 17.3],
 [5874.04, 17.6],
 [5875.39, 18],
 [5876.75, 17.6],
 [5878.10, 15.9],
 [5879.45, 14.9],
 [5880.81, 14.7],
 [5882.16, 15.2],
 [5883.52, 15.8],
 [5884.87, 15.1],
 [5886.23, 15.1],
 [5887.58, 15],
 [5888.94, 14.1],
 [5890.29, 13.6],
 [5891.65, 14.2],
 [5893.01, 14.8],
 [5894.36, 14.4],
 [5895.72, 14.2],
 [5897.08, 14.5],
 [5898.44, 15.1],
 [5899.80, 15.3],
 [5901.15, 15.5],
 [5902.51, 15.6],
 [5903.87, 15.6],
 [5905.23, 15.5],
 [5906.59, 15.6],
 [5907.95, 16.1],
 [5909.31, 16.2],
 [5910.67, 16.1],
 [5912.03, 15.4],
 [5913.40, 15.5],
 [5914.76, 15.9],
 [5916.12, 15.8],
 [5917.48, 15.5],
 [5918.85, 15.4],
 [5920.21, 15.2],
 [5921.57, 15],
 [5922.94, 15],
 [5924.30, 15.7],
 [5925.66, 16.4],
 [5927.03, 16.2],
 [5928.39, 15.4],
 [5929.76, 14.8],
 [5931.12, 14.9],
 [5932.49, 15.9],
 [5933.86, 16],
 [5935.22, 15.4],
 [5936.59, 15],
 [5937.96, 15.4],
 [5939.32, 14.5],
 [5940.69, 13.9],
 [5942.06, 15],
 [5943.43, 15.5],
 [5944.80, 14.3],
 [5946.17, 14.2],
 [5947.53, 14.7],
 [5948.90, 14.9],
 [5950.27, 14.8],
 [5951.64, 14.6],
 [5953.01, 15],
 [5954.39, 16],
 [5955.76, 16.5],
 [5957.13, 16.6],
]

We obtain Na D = 2.0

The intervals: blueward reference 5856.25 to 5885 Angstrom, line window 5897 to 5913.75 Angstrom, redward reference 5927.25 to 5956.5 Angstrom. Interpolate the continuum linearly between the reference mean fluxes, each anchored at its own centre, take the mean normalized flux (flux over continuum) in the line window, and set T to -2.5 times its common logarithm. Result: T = 0.01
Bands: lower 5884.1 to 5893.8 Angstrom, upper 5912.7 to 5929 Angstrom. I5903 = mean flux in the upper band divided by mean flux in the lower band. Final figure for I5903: 1.07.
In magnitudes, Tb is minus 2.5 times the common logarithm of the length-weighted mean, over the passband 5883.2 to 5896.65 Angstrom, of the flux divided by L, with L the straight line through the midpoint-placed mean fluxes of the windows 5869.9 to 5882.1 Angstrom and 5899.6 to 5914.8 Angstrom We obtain 0.110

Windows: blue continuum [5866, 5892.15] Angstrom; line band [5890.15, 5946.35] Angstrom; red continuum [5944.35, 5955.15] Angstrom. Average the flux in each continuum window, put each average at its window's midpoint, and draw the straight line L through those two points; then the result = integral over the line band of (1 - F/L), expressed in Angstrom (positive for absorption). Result 0.18 Angstrom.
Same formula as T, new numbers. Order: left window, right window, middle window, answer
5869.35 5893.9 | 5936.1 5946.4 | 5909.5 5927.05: -0.04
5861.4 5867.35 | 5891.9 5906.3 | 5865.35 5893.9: -0.01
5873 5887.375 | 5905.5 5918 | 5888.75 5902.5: 0.09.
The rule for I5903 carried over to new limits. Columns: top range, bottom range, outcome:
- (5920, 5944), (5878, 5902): 1.03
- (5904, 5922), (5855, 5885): 0.96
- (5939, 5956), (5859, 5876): 0.89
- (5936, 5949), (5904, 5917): 0.93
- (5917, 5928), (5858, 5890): 0.97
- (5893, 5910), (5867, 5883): 0.92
